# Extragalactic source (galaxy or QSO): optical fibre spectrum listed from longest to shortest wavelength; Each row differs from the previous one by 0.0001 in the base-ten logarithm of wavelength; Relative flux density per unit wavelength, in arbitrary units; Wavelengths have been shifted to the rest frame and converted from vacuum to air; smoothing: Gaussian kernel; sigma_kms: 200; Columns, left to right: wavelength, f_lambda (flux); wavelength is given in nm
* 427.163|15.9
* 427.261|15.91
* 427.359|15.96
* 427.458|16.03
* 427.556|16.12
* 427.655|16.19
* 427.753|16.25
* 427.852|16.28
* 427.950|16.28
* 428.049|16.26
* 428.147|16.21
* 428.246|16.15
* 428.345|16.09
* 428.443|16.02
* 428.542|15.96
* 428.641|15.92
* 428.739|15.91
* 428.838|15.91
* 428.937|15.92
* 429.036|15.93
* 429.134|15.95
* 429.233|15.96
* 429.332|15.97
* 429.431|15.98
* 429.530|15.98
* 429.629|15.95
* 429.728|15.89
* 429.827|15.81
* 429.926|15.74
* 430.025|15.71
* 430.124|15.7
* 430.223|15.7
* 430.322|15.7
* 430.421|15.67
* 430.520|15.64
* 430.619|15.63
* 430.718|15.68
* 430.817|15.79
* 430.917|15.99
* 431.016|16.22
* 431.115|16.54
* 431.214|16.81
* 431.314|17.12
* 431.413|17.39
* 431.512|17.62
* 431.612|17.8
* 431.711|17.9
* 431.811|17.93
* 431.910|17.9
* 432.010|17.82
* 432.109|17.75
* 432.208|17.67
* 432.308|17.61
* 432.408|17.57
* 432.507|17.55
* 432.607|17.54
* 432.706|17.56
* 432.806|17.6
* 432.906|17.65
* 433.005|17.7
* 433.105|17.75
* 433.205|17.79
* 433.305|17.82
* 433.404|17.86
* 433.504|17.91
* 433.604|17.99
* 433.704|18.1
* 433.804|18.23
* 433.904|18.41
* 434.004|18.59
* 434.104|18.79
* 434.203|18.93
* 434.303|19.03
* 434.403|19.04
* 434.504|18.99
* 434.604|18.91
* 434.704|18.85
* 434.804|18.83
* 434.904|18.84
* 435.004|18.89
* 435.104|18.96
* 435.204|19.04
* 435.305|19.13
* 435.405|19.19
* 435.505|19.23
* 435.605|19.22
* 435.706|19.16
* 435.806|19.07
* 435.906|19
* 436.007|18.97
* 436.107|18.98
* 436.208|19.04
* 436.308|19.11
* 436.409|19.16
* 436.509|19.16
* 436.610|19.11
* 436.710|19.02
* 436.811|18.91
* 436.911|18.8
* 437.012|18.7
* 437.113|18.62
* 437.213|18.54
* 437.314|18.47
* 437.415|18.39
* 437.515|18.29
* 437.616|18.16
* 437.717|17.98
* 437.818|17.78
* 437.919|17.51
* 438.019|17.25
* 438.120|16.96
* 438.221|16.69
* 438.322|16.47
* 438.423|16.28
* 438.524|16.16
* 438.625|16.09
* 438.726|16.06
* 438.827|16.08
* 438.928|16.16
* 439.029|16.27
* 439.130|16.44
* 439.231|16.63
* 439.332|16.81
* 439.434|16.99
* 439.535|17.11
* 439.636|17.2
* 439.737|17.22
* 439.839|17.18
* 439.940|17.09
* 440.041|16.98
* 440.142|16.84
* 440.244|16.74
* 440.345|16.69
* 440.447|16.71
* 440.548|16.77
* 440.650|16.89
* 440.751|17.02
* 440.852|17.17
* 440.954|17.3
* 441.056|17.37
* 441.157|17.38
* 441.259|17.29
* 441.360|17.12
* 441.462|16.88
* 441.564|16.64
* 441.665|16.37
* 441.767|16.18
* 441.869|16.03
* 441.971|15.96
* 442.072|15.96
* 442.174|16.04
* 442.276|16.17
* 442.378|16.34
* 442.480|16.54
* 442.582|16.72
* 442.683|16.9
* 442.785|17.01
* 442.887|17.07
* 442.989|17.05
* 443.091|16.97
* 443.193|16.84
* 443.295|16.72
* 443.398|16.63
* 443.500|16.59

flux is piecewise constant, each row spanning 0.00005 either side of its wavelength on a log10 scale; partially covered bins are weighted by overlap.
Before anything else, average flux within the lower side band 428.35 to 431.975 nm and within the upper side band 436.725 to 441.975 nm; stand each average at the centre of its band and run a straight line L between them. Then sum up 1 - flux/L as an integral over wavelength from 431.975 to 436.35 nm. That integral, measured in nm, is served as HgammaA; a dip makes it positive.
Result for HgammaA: -0.475 nm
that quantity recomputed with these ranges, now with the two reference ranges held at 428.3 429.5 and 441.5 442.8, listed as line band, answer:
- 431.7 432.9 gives -0.12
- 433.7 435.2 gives -0.25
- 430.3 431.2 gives 0.01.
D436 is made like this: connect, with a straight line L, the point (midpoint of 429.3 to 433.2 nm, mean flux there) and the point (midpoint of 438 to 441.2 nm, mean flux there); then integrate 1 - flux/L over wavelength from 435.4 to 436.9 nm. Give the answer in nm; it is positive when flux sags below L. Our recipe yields -0.21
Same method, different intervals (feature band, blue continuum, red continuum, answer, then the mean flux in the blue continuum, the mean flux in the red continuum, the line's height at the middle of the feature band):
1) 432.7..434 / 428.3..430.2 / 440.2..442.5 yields -0.140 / 15.9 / 16.7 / 16.2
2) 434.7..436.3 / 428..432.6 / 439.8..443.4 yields -0.235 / 16.4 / 16.8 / 16.6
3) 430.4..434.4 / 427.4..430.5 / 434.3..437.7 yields -0.023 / 16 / 18.9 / 17.4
